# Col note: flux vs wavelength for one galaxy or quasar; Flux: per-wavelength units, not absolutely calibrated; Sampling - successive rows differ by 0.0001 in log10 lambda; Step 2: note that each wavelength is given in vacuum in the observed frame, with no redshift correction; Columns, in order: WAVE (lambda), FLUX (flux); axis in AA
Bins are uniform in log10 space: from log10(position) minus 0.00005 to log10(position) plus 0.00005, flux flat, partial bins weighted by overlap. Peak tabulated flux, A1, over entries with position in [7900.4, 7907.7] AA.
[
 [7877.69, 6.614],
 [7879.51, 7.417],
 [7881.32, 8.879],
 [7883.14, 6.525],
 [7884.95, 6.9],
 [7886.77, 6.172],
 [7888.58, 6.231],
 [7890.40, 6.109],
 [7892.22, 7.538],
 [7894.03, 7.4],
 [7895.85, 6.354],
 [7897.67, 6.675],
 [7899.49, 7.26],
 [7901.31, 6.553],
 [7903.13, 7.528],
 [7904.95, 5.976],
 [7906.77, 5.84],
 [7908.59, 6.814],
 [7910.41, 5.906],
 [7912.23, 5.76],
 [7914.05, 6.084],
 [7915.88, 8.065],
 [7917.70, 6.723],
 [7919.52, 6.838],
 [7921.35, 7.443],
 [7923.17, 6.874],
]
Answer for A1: 7.528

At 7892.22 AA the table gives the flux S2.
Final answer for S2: 7.538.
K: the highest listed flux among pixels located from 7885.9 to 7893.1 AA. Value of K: 7.538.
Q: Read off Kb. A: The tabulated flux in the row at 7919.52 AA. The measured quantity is 6.838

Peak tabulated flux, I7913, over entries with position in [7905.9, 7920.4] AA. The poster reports 8.065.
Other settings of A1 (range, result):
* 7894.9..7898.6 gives 6.675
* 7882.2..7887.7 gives 6.9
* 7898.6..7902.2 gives 7.26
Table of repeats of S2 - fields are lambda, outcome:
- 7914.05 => 6.084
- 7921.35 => 7.443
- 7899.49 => 7.26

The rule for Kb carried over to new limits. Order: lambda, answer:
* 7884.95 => 6.9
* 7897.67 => 6.675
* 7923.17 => 6.874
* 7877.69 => 6.614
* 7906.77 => 5.84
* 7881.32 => 8.879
